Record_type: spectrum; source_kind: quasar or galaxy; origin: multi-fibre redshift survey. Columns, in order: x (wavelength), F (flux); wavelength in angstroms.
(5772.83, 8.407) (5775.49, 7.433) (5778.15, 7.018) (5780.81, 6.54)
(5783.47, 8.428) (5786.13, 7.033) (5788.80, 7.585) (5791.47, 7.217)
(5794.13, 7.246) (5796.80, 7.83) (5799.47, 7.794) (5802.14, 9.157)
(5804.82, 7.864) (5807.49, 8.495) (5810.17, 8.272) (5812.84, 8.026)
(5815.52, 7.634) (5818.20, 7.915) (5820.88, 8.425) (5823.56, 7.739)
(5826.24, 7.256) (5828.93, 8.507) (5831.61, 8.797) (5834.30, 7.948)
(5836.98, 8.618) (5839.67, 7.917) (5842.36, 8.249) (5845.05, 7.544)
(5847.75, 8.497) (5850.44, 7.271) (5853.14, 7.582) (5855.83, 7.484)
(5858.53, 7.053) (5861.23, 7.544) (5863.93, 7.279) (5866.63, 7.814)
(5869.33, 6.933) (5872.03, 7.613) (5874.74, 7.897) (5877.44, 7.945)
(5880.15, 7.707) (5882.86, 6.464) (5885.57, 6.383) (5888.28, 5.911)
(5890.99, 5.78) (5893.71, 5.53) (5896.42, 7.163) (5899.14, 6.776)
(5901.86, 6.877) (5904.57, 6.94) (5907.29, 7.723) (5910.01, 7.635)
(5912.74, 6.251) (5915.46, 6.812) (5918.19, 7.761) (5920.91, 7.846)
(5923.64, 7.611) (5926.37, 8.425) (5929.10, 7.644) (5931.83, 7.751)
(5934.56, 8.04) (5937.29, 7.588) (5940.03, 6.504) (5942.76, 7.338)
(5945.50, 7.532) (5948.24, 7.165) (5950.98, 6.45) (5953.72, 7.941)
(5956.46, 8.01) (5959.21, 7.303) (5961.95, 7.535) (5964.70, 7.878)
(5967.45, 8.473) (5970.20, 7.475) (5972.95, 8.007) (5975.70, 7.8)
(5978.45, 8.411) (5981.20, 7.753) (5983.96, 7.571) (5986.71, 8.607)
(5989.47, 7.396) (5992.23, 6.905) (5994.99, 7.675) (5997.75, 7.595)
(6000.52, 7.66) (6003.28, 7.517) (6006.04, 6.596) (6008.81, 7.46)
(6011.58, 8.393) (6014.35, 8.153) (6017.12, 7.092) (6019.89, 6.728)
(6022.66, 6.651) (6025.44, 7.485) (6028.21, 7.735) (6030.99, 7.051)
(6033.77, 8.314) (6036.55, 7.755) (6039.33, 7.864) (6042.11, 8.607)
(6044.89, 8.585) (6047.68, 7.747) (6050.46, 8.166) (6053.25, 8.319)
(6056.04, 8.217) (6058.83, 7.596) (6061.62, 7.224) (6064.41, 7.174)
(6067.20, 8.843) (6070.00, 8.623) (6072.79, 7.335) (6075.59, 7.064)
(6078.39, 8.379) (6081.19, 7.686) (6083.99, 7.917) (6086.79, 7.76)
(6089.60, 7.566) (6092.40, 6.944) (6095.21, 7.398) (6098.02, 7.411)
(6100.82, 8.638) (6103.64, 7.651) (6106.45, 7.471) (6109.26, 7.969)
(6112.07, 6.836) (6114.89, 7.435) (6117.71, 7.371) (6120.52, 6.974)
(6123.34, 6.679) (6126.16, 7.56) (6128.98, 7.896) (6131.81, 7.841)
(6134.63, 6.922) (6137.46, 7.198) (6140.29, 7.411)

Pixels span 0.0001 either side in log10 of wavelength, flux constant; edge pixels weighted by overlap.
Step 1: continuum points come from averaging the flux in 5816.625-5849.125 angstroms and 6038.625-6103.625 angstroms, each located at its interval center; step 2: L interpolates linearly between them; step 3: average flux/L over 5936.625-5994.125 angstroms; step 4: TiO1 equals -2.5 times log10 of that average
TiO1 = 0.05 mag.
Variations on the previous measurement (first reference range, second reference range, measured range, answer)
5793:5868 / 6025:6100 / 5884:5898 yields 0.27 mag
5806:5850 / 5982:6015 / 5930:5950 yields 0.05 mag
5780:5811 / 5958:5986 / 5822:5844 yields -0.04 mag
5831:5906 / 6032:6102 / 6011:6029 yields 0.05 mag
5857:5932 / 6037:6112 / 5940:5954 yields 0.03 mag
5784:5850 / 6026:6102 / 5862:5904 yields 0.15 mag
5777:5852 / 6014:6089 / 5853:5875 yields 0.06 mag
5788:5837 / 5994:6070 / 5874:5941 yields 0.11 mag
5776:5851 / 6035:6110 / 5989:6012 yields 0.06 mag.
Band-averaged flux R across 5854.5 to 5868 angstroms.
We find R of 7.43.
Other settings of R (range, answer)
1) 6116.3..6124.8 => 7.02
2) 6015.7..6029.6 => 7.14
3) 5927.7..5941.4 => 7.51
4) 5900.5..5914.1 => 7.09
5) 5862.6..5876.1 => 7.51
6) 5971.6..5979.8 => 8.08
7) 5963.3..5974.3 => 7.95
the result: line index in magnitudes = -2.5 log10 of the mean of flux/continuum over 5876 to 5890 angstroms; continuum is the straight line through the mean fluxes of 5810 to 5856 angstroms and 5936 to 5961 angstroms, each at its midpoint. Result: 0.13 mag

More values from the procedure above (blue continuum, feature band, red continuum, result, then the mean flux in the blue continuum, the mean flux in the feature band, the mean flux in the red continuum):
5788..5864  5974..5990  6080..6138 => -0.04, 7.9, 7.96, 7.49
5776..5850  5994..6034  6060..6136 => 0.03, 7.9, 7.45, 7.58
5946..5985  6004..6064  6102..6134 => -0.02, 7.7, 7.69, 7.42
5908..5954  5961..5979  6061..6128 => -0.07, 7.42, 7.93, 7.59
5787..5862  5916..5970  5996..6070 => 0.03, 7.91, 7.6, 7.73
